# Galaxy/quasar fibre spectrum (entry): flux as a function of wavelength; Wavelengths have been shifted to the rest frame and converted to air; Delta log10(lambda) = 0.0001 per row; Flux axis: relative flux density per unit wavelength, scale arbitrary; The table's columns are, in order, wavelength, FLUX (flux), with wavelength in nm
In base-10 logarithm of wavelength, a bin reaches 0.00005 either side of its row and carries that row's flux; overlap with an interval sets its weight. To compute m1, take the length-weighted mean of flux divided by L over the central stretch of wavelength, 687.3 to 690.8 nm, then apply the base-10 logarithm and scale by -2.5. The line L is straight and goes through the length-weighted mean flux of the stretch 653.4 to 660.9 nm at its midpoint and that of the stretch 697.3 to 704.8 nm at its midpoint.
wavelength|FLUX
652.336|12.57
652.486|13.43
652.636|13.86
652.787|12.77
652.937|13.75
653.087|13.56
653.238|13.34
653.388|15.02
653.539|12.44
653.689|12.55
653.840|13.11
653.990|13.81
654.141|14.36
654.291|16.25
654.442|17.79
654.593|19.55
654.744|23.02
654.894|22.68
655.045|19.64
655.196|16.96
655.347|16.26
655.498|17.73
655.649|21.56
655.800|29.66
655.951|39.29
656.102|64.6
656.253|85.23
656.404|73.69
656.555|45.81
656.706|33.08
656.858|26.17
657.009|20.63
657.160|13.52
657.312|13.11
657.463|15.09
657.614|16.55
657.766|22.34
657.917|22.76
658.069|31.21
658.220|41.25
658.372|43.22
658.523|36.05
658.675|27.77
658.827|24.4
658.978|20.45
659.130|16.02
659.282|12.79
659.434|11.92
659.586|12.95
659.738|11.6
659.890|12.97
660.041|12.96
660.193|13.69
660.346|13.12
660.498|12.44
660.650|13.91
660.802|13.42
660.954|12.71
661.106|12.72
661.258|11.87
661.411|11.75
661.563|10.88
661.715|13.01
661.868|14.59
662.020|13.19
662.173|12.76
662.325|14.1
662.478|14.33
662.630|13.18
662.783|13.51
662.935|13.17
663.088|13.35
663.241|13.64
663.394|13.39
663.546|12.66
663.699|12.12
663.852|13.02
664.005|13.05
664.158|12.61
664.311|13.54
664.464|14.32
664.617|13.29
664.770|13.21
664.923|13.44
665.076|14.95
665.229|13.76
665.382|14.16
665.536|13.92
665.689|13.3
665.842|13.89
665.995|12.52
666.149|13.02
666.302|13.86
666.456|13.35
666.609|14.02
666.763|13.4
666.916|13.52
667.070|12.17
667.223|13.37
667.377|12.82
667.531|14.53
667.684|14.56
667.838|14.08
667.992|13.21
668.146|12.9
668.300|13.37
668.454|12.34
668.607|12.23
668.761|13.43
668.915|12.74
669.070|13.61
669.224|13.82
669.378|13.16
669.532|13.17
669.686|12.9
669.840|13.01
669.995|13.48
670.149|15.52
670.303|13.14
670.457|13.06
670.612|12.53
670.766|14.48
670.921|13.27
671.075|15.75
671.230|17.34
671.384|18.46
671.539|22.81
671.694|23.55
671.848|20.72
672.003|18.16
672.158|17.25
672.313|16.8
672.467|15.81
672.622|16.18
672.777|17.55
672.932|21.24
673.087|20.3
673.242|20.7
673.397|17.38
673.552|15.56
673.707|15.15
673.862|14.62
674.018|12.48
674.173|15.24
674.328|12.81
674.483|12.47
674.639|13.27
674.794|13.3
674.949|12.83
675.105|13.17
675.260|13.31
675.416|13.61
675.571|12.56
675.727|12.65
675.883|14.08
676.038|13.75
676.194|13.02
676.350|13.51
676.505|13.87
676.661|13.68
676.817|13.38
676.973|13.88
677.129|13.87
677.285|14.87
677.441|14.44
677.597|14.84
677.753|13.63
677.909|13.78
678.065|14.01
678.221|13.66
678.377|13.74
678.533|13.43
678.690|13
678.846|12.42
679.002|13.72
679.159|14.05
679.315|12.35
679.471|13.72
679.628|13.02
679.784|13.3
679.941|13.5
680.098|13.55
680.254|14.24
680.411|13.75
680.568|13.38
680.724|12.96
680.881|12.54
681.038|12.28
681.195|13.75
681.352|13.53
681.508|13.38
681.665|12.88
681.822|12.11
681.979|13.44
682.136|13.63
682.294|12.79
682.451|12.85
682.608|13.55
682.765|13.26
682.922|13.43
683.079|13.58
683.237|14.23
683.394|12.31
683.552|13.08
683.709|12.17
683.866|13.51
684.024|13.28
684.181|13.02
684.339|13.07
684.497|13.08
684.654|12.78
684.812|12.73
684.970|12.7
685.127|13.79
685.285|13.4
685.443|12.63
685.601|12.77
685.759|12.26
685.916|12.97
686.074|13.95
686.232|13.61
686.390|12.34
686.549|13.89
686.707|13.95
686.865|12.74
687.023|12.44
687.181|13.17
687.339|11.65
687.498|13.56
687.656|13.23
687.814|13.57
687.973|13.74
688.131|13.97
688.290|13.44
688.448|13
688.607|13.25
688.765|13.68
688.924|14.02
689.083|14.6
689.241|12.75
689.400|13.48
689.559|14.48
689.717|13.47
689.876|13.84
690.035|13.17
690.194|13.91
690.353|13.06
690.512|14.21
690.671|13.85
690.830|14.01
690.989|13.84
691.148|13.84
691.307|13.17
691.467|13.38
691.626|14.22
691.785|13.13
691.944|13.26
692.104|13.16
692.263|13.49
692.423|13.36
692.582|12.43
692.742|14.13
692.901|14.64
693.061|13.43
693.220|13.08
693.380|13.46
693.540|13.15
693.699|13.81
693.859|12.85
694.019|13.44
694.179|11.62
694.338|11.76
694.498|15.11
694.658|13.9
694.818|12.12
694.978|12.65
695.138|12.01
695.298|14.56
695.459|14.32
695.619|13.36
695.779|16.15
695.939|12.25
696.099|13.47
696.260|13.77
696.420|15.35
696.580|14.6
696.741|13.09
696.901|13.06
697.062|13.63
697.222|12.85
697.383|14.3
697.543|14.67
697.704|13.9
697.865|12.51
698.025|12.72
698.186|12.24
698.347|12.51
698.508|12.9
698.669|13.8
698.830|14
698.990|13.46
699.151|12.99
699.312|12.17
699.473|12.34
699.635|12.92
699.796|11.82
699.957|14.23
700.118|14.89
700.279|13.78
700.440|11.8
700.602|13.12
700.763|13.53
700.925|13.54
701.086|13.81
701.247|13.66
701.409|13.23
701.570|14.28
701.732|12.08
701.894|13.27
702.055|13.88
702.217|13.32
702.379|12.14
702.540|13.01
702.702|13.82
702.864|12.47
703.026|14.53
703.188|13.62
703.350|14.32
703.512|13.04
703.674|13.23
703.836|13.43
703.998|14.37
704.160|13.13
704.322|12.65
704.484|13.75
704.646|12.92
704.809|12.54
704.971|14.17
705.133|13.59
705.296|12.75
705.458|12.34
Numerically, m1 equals 0.186 mag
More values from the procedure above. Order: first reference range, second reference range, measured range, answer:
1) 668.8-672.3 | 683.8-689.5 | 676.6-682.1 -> 0.062 mag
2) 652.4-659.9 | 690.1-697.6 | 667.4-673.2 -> 0.269 mag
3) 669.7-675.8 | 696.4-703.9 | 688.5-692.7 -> 0.045 mag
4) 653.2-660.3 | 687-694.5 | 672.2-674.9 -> 0.187 mag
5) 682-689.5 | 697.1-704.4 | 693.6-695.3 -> 0.021 mag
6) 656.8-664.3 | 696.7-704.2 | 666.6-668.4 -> 0.191 mag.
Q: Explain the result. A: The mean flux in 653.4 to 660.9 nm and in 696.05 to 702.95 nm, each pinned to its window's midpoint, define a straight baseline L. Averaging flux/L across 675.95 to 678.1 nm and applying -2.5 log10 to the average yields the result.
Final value 0.326 mag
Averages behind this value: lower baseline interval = 23.6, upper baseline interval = 13.3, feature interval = 13.9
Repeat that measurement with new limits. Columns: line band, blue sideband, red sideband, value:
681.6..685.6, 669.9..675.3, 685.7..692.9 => 0.098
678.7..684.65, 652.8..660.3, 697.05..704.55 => 0.322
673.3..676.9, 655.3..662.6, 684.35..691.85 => 0.268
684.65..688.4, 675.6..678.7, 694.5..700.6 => 0.036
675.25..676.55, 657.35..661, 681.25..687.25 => 0.146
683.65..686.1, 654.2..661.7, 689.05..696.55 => 0.212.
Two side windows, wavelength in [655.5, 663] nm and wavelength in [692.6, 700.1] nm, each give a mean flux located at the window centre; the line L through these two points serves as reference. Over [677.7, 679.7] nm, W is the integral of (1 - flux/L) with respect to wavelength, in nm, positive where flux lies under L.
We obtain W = 0.486 nm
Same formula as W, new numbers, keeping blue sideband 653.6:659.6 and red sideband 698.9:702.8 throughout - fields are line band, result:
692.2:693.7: 0.20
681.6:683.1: 0.44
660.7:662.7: 0.95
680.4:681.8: 0.44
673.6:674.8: 0.42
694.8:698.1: 0.20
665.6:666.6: 0.43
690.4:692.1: 0.25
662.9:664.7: 0.82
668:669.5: 0.63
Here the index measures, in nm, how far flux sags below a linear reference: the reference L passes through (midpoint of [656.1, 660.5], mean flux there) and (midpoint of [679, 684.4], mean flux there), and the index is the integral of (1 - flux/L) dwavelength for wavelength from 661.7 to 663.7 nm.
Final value 0.882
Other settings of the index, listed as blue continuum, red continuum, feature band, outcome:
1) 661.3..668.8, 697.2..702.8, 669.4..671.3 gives -0.09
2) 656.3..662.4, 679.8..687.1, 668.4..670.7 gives 0.56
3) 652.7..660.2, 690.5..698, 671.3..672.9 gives 0.05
